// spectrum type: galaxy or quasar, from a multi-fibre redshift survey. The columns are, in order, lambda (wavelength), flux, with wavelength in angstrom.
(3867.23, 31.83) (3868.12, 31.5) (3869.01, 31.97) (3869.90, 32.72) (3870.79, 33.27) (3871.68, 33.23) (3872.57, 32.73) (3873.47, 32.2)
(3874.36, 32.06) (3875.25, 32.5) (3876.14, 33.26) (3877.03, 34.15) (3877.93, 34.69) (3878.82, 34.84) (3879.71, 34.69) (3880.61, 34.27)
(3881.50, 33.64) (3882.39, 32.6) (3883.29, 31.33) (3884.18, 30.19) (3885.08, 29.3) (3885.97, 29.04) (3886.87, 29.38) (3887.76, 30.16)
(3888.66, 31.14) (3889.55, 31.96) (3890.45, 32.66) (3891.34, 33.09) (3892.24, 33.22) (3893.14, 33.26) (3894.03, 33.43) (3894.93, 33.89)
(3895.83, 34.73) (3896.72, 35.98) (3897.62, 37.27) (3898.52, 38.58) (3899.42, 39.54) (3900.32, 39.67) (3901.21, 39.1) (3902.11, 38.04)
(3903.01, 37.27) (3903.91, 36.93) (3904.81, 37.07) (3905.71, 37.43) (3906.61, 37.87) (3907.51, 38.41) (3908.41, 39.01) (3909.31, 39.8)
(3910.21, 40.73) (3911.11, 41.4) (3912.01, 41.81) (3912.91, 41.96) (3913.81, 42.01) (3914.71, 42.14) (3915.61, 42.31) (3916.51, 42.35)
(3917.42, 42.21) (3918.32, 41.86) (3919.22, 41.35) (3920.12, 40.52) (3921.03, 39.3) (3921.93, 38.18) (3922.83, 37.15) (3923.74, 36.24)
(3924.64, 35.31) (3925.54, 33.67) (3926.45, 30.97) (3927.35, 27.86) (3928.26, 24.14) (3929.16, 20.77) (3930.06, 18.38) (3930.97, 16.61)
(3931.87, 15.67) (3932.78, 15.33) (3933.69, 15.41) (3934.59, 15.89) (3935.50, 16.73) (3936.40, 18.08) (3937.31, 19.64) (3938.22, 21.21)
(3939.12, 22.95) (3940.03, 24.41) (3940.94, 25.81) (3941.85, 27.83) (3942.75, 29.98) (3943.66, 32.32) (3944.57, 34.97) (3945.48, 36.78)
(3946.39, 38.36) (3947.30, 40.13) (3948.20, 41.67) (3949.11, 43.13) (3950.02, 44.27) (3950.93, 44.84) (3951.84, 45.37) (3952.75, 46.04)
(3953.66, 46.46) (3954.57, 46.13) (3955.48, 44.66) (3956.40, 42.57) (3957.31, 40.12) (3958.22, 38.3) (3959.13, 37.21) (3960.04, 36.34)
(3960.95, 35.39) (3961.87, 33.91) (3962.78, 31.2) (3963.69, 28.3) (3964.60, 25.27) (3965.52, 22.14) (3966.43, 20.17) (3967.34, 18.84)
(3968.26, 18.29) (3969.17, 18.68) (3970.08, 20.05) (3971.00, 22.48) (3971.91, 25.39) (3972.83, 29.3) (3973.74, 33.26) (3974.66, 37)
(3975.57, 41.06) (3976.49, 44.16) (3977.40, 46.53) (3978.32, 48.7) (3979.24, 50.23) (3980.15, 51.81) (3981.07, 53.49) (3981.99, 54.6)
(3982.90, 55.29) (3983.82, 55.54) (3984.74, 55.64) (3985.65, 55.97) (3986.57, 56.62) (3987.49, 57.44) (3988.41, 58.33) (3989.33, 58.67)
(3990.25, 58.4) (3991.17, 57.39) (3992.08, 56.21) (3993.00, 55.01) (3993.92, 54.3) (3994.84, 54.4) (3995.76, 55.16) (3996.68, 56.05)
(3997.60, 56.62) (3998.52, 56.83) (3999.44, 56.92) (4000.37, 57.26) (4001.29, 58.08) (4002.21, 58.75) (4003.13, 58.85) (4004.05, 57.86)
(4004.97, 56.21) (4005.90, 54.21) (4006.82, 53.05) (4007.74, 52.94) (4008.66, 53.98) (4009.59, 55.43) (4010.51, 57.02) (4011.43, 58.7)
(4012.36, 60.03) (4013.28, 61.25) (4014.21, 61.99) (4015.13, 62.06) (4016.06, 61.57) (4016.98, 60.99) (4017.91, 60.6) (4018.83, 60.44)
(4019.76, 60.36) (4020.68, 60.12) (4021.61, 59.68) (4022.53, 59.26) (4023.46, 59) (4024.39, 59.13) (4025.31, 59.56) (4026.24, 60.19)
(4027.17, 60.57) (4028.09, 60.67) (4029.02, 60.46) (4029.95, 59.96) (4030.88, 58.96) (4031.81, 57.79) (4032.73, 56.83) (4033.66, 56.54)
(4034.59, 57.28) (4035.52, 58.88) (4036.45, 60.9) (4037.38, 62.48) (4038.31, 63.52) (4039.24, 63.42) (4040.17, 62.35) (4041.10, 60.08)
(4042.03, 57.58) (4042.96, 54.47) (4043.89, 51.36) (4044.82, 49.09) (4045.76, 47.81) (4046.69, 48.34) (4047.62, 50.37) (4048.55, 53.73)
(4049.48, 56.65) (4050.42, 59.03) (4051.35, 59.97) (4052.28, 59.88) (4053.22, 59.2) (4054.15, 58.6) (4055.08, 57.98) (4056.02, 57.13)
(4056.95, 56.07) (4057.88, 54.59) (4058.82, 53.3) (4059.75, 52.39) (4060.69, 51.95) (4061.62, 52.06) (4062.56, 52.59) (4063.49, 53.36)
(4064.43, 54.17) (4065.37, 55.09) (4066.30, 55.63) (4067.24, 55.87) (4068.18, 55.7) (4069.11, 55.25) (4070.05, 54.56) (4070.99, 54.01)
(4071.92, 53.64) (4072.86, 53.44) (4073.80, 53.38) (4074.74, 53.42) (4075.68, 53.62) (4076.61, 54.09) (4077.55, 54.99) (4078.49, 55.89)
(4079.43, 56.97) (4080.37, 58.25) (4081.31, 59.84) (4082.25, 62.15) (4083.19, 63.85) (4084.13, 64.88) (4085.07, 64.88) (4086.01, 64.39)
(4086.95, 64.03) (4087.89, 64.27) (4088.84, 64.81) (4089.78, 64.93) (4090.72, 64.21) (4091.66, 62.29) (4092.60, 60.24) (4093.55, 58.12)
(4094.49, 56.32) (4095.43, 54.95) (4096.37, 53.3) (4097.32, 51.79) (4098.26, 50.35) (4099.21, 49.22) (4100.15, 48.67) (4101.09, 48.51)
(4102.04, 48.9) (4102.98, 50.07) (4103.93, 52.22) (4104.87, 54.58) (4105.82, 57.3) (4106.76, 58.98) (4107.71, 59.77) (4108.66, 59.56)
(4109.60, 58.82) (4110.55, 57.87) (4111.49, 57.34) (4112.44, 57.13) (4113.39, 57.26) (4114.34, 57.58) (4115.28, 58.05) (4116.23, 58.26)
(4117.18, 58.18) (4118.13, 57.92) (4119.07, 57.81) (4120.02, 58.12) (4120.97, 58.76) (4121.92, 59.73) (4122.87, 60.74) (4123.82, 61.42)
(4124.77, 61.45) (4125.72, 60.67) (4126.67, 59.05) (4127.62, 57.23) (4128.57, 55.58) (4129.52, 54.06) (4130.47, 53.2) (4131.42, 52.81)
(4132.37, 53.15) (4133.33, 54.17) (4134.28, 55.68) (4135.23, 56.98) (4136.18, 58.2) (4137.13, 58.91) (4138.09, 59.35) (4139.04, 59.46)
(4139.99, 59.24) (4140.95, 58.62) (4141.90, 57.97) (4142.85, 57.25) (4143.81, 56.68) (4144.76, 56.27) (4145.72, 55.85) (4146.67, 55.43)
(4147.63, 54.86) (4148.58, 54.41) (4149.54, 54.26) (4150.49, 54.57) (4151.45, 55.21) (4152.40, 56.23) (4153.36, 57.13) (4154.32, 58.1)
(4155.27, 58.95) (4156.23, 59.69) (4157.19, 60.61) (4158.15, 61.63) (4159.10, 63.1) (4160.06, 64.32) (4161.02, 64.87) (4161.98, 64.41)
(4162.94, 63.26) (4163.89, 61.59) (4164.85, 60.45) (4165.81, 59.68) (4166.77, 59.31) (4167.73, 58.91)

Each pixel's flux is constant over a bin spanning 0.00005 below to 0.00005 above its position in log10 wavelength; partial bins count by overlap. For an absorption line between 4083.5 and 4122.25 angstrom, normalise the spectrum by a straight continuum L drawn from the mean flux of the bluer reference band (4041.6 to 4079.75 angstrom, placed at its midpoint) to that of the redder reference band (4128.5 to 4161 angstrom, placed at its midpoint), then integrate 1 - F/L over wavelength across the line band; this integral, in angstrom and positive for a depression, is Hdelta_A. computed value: -1.2 angstrom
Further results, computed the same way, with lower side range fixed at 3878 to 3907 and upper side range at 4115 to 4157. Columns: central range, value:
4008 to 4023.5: -4.5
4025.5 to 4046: -4.5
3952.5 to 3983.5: 3.7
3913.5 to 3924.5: -1.0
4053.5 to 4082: -2.3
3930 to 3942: 6.0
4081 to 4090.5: -2.0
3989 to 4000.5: -3.2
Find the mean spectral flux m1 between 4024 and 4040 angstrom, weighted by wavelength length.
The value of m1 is 59.9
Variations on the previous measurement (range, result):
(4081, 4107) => 57.8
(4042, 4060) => 54.9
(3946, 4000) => 43.4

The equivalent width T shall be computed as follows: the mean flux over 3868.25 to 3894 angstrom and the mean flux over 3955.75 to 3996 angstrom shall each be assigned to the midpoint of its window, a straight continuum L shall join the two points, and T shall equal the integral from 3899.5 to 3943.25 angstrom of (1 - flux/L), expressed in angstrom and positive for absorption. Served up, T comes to 4.7 angstrom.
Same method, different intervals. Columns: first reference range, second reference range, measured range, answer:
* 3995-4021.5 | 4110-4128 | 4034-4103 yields 2.2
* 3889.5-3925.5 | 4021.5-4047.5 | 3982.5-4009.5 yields -2.3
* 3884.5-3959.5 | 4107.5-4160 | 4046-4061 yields -2.0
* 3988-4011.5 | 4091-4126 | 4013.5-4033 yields -1.3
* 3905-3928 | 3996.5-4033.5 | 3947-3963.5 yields 2.0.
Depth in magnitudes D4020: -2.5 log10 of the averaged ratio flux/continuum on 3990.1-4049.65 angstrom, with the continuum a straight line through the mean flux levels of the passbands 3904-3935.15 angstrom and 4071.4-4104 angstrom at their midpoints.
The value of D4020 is -0.21 mag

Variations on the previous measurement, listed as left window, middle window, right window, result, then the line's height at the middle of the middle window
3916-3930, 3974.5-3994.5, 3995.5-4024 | -0.03 mag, 51.4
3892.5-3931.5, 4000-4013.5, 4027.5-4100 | -0.16 mag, 49.3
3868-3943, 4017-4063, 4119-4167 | -0.22 mag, 47.1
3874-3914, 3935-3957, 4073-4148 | 0.17 mag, 40.7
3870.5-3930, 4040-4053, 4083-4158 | -0.10 mag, 50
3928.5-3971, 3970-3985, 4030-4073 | -0.16 mag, 37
